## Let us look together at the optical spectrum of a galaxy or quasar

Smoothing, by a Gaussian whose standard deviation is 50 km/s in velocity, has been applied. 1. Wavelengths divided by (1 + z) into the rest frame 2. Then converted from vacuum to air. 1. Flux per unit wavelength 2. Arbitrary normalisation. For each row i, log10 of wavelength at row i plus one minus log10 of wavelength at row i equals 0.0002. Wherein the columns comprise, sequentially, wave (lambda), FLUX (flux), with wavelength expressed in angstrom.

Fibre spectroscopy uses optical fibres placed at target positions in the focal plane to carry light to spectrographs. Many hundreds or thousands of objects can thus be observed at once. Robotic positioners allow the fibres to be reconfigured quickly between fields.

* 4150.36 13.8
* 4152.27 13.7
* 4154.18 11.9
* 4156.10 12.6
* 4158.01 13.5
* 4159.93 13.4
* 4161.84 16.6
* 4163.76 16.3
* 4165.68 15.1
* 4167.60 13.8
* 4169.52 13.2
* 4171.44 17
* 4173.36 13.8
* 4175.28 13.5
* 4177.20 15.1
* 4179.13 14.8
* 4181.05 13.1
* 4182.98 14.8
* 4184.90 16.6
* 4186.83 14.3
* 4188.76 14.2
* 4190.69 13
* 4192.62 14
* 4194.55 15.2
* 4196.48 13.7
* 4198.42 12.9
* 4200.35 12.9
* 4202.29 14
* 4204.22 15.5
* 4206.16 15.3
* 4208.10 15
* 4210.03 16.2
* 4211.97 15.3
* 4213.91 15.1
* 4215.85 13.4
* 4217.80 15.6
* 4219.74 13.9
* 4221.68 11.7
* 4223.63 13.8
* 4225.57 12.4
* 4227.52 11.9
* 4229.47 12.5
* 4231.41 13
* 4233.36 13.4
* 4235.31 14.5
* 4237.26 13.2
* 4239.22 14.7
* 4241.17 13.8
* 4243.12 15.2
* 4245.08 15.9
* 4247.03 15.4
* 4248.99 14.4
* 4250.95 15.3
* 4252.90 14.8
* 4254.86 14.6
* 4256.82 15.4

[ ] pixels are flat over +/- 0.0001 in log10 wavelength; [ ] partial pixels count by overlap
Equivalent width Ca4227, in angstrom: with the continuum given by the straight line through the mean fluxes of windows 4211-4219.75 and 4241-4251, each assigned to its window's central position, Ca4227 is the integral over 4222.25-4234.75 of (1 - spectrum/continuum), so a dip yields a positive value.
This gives 1.7 angstrom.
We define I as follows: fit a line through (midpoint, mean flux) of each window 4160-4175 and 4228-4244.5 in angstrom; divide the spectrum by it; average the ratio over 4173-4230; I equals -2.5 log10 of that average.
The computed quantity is 0.02 mag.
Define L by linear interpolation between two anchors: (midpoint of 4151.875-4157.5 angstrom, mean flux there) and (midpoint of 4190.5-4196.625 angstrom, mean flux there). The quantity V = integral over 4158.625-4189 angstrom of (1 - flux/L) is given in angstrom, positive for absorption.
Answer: -3.0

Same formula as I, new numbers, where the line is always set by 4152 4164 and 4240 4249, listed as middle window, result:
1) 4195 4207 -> 0.03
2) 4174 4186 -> -0.04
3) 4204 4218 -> -0.04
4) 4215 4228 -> 0.11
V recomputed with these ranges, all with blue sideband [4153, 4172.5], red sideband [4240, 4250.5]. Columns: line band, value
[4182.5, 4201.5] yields 0.53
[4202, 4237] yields 1.77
